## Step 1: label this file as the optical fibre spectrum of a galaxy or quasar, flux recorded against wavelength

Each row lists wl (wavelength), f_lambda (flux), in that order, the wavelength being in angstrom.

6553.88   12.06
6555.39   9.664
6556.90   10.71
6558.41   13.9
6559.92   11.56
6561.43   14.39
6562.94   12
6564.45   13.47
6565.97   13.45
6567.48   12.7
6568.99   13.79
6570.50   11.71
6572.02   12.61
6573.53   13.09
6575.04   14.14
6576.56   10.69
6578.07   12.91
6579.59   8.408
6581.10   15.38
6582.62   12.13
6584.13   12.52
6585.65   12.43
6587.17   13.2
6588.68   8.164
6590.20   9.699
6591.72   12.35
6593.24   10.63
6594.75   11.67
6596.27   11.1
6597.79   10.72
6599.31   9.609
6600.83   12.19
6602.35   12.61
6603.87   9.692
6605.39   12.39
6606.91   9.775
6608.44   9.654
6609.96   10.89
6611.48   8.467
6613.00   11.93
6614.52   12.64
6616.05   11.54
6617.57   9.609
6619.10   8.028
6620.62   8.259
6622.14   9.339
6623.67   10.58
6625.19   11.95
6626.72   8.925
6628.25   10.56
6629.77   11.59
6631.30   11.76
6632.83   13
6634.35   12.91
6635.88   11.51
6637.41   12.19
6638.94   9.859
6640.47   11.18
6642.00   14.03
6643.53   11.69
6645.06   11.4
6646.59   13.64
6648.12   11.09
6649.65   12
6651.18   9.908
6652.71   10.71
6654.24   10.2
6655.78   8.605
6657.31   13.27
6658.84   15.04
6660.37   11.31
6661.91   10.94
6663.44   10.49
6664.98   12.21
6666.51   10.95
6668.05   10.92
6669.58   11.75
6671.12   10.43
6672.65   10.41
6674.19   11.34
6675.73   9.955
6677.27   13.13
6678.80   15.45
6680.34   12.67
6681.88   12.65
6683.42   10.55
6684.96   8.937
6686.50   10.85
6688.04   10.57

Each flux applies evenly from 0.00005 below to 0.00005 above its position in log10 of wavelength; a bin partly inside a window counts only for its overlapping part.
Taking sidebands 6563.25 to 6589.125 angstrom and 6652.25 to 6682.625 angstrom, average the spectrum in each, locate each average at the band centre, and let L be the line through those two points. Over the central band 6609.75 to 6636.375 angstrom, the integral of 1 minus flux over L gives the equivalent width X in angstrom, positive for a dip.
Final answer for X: 2.8 angstrom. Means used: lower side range 12.4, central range 10.7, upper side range 11.6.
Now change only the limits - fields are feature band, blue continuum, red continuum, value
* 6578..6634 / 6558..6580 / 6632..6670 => 5.57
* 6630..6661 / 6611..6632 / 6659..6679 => -2.35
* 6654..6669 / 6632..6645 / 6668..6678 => -0.02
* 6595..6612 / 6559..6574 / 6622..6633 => 1.45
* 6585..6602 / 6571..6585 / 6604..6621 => 0.54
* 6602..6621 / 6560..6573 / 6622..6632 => 1.50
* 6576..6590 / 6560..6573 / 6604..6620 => 0.40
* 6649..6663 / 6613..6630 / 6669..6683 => 0.05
